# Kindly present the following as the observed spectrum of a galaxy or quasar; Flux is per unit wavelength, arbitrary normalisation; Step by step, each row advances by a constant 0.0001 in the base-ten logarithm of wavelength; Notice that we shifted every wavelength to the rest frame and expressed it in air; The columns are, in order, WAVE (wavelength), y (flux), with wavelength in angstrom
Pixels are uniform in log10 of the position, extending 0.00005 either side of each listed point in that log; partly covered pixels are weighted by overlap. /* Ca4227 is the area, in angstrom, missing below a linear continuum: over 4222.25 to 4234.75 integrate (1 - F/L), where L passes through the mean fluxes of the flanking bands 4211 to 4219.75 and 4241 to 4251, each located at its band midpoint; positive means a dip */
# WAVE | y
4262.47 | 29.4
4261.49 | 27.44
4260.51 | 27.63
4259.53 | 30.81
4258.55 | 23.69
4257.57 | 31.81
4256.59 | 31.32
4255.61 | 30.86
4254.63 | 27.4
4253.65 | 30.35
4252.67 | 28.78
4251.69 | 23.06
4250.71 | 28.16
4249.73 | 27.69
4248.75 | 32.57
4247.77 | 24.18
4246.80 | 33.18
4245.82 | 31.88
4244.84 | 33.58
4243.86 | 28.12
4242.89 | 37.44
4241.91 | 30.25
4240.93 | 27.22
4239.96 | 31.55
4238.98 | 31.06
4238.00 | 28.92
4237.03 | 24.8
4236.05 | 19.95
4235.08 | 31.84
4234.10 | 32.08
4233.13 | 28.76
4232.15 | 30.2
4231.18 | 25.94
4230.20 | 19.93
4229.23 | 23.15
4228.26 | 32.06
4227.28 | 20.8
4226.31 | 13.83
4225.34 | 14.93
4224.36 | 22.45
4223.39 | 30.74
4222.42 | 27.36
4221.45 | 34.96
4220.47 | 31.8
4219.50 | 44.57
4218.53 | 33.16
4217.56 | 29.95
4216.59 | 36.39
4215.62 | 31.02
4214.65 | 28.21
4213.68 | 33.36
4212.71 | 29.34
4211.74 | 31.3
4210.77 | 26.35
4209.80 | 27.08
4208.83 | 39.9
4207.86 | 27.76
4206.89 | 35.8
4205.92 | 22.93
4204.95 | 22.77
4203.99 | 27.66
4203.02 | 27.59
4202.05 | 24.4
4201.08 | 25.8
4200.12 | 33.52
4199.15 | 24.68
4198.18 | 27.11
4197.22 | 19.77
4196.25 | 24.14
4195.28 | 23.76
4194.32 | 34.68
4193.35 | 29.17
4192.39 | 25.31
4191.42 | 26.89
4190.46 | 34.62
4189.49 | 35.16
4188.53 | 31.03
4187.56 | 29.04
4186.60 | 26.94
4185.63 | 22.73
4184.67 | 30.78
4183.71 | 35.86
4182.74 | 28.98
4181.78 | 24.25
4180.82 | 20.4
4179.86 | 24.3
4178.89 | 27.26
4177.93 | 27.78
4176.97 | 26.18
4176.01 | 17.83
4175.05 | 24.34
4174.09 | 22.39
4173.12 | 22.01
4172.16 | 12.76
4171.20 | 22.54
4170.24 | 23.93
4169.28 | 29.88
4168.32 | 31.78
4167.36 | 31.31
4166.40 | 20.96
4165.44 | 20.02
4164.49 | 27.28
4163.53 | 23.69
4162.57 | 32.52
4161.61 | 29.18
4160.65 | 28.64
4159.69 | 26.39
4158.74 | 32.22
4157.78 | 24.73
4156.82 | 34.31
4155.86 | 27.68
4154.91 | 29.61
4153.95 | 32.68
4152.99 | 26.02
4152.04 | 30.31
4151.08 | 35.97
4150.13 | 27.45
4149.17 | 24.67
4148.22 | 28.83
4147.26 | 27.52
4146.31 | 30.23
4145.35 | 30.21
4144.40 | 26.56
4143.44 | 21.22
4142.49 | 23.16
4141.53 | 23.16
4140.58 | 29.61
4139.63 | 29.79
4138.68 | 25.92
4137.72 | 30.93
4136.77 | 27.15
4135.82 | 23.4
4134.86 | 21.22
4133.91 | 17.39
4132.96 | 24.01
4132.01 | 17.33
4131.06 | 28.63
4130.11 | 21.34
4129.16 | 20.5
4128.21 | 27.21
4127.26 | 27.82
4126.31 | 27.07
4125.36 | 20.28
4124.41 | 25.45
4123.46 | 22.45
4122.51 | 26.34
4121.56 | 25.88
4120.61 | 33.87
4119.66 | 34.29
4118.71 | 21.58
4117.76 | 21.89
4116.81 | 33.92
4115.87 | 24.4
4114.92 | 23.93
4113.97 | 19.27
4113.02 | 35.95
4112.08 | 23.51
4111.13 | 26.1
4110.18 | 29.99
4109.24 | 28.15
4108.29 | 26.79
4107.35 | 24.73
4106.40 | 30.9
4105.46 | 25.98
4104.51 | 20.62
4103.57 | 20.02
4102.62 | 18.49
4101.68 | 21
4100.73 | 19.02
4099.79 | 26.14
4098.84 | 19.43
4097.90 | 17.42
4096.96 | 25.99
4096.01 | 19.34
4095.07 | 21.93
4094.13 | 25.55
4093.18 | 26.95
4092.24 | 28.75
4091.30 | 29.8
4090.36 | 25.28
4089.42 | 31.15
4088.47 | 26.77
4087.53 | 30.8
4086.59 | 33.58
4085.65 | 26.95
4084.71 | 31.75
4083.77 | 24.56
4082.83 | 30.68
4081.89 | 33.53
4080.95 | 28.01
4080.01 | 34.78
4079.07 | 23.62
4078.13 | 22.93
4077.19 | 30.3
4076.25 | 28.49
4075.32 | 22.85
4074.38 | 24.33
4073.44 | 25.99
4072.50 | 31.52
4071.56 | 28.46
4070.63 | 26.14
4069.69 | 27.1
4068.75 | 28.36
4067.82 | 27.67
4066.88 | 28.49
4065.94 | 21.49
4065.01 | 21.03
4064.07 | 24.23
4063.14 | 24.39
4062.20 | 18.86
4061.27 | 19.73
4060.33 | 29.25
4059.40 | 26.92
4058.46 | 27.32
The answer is 2.7 angstrom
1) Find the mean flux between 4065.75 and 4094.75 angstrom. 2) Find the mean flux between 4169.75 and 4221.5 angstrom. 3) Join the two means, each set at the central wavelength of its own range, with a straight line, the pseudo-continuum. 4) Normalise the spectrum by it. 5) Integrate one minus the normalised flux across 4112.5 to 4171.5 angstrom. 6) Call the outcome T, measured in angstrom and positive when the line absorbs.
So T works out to 2.71 angstrom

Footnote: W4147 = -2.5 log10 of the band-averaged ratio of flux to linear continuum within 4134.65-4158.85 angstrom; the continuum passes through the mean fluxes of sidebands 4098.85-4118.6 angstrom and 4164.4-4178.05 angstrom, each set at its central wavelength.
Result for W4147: -0.15 mag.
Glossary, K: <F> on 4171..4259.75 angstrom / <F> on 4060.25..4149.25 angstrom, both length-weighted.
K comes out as 1.08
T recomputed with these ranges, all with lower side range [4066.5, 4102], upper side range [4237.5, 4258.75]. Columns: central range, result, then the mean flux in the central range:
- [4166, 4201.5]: 2.6 angstrom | 26.5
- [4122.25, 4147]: 2.4 angstrom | 25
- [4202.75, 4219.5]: -0.8 angstrom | 30.5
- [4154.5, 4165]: -0.2 angstrom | 28.7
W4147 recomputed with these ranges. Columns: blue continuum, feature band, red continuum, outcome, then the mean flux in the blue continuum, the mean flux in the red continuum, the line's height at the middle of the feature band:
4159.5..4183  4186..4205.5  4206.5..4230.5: -0.02 mag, 25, 29.1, 27.1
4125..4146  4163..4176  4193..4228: 0.11 mag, 24.8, 28.3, 26.4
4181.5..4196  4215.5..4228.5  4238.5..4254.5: 0.03 mag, 29.3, 29.9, 29.6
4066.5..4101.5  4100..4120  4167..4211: 0.07 mag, 26.8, 27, 26.9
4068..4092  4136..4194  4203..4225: 0.09 mag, 28.3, 30.5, 29.7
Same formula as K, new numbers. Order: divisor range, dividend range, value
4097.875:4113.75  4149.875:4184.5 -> 1.09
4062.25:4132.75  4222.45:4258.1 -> 1.07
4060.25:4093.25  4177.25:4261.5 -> 1.05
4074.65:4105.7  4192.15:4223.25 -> 1.14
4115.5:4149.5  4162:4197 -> 1.03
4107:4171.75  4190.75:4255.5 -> 1.07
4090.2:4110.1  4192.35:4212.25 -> 1.15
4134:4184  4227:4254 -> 1.07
